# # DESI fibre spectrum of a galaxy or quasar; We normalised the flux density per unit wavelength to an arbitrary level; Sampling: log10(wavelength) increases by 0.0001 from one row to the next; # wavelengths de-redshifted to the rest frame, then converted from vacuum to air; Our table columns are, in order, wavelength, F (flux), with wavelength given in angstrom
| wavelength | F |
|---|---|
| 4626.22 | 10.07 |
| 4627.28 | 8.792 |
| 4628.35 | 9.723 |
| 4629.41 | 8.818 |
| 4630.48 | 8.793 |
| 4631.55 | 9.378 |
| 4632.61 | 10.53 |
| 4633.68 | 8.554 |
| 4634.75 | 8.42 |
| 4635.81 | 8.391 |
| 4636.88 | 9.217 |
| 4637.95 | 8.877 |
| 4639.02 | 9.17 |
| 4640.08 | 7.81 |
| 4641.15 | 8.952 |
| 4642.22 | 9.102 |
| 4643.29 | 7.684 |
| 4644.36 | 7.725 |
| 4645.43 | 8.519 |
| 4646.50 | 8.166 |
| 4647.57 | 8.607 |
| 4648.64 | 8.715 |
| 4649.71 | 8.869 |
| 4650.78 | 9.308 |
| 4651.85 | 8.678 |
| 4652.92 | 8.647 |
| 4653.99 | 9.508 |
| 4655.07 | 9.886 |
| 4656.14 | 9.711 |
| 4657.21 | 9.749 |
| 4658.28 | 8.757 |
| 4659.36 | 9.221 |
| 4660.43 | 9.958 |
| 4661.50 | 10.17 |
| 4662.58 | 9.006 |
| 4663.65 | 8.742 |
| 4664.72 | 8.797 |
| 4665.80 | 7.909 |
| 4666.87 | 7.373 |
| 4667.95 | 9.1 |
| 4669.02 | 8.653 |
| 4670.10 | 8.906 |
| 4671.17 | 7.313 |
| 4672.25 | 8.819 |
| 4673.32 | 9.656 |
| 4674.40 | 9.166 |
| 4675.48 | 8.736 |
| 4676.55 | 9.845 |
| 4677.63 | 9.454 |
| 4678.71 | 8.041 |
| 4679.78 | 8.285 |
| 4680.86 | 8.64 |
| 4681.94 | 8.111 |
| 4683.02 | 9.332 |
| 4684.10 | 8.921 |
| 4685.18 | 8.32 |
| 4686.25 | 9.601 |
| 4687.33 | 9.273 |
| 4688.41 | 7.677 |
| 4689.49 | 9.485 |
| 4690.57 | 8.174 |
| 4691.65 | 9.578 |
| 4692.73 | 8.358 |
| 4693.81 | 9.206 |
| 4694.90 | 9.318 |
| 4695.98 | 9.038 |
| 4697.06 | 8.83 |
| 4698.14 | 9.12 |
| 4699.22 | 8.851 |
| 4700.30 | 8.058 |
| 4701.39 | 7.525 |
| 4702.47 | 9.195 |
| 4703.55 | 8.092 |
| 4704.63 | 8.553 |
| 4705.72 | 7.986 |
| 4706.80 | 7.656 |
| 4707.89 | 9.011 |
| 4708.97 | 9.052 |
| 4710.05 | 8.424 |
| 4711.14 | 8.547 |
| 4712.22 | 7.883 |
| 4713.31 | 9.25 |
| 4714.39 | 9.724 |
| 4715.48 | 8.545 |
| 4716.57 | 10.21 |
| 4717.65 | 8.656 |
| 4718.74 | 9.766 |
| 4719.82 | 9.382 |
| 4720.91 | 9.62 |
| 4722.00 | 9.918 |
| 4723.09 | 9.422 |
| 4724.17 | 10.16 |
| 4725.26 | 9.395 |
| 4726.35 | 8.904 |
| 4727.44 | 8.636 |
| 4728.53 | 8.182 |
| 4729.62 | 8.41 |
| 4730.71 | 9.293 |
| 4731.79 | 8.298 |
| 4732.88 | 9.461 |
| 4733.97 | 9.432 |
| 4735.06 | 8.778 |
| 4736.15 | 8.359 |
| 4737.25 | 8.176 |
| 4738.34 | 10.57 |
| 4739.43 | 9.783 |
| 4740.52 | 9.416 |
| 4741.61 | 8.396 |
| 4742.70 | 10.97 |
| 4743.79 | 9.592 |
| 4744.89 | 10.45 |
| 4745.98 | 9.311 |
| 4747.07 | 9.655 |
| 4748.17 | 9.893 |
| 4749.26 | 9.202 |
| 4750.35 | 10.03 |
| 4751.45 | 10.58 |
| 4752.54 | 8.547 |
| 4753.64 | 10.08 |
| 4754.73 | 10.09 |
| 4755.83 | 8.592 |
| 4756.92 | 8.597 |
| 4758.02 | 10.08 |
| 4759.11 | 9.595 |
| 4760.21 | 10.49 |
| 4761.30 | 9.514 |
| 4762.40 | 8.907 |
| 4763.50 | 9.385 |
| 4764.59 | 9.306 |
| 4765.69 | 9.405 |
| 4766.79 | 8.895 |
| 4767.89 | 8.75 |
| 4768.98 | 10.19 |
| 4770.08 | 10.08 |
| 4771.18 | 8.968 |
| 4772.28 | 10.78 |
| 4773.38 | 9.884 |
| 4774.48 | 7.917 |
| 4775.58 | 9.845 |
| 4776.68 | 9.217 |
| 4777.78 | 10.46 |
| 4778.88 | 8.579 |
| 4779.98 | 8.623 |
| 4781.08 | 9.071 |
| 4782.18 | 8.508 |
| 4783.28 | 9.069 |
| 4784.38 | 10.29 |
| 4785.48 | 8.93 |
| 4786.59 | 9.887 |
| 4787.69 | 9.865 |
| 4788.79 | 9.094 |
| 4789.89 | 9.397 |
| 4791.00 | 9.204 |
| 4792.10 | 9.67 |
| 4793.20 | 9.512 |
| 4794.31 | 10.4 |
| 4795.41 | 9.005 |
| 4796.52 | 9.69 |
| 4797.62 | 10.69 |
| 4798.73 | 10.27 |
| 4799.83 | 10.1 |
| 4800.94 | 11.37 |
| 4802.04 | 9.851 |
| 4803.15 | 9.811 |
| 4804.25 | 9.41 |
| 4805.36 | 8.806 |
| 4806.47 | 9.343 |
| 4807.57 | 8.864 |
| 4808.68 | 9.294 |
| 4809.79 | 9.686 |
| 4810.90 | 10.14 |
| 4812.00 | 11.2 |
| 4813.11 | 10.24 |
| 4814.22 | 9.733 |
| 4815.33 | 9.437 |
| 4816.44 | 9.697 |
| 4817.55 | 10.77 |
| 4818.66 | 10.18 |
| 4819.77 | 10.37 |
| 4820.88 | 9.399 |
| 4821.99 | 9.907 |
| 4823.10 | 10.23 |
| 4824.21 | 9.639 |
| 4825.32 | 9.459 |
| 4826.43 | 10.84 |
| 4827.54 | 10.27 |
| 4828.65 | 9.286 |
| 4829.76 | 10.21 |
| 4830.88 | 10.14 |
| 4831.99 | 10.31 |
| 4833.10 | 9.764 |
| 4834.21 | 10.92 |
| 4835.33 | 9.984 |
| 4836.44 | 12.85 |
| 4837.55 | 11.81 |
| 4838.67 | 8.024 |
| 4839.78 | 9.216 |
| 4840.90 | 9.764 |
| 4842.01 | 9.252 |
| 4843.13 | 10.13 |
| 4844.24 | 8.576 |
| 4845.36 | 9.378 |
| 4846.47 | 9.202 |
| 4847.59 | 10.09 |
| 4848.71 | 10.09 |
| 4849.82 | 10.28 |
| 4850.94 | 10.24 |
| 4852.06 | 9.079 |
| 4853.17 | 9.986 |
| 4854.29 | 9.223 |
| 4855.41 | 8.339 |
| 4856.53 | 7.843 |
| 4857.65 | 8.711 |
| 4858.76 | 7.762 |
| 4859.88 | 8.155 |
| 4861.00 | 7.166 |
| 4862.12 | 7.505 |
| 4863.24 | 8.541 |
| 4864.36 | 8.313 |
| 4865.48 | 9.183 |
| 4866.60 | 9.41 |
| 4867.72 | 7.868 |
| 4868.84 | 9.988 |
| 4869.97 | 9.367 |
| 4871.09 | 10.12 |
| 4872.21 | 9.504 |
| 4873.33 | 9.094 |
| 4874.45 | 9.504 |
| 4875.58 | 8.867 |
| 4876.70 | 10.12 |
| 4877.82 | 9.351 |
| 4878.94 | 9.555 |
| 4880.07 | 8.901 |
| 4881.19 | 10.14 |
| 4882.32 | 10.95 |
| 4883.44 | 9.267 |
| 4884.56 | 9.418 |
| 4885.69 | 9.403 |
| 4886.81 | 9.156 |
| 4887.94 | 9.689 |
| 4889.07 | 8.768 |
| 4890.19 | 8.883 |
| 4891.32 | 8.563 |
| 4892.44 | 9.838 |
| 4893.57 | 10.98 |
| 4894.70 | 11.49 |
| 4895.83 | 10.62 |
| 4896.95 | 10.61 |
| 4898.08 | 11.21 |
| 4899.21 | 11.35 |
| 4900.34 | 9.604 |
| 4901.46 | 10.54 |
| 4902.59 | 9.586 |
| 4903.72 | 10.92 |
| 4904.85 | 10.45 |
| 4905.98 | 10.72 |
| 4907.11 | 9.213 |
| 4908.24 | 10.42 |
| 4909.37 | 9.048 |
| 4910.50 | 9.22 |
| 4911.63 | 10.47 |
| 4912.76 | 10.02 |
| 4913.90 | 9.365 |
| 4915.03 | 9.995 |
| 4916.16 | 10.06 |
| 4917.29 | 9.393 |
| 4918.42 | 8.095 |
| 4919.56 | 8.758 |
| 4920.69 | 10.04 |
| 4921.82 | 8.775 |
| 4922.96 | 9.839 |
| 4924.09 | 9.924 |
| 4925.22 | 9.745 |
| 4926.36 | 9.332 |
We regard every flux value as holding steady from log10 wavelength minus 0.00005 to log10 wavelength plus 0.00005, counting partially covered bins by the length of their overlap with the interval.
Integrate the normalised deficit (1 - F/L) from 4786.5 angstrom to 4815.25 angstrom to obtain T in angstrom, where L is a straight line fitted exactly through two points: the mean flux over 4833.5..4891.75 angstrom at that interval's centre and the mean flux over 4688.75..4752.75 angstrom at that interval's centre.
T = -1.7 angstrom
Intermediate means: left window 9.09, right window 9.34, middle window 9.78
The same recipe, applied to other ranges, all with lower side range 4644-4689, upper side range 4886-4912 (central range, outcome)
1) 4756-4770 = -0.1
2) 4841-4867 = 2.2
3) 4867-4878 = 0.6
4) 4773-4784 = 0.4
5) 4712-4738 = 0.2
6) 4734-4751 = -0.5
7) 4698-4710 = 0.8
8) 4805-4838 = -1.5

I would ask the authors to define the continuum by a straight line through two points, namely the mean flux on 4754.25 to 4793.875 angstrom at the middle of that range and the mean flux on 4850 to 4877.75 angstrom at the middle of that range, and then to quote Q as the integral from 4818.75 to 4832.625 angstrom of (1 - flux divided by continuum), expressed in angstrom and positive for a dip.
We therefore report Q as -1.32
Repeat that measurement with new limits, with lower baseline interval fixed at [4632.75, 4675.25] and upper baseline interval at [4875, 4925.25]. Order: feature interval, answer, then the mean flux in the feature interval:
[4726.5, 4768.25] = -0.6 angstrom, 9.34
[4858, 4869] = 1.5 angstrom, 8.34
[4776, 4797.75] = -0.2 angstrom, 9.44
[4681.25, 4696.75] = 0.2 angstrom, 8.88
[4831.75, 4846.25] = -0.6 angstrom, 9.98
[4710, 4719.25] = 0.0 angstrom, 9.02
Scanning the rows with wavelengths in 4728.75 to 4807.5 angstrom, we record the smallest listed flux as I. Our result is 7.917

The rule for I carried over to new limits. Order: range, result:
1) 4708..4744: 7.883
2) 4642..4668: 7.373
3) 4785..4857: 7.843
